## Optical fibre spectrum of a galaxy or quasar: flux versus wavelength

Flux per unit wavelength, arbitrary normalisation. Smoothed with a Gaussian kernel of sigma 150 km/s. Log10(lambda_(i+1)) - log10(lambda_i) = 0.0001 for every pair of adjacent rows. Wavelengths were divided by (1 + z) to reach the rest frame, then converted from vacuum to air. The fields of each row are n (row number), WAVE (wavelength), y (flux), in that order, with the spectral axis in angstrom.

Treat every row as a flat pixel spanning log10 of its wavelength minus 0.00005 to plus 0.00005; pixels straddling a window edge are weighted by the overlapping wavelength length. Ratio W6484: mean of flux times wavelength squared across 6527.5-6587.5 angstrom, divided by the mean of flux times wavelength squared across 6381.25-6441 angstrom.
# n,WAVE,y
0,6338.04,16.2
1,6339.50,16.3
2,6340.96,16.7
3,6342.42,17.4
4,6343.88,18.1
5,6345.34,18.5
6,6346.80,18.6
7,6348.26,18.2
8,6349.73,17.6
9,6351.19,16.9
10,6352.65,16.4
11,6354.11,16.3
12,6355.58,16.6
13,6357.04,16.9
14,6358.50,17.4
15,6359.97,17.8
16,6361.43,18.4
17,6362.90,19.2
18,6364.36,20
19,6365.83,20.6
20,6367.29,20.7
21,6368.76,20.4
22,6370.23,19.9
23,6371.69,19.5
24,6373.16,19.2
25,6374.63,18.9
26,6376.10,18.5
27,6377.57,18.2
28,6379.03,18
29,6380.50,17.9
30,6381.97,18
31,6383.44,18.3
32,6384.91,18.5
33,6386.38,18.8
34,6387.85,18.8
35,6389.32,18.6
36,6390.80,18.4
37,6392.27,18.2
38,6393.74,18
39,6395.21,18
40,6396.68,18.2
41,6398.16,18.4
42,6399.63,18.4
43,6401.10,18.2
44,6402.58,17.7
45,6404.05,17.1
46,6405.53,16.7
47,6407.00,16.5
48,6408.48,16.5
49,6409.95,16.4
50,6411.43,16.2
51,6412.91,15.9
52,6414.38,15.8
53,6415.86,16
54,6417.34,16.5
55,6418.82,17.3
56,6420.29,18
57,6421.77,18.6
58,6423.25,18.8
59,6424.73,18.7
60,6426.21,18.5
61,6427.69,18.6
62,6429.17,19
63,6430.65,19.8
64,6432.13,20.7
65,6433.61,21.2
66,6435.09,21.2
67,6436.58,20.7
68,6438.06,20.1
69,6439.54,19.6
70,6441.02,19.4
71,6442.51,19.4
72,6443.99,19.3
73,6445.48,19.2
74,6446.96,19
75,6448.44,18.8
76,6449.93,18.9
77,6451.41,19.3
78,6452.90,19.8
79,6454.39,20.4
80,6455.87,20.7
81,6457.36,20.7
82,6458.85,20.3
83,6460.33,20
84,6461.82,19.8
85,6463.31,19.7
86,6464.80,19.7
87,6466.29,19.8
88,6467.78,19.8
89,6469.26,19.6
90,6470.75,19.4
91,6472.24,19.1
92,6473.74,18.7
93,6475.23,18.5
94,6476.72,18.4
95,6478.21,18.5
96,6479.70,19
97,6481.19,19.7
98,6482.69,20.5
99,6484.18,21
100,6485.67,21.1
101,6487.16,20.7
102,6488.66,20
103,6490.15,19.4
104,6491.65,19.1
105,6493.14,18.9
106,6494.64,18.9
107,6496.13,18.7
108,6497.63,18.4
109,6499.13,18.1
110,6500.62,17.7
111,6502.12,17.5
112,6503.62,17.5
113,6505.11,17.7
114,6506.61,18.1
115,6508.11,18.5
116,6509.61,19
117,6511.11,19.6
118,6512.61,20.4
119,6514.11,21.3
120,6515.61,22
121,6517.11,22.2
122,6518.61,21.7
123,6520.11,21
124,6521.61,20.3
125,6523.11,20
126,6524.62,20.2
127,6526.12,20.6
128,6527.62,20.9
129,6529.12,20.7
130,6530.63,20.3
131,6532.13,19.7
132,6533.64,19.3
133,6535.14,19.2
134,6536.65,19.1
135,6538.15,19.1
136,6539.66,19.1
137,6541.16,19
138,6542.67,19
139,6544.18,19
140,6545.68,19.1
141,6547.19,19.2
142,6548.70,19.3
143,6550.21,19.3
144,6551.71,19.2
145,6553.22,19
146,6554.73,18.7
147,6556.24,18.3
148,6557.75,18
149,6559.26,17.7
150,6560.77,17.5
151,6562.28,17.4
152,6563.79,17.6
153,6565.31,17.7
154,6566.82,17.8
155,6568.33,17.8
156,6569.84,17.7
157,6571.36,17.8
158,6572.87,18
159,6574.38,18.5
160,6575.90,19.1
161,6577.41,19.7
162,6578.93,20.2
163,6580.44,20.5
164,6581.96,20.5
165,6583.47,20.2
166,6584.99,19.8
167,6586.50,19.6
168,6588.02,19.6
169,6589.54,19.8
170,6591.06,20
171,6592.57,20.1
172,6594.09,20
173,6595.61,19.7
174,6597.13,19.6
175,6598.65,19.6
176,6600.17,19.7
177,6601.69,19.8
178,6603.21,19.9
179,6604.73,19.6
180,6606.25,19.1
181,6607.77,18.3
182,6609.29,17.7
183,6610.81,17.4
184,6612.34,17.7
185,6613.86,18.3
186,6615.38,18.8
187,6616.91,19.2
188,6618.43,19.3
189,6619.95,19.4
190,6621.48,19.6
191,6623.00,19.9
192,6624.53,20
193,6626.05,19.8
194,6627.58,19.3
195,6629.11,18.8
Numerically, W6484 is 1.1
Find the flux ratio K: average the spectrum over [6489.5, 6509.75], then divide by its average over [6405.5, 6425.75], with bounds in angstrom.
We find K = 1.08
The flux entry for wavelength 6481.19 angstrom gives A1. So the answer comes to 19.7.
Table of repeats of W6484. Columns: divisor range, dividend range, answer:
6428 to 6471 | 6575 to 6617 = 1.02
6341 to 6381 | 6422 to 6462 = 1.10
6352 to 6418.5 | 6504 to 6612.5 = 1.13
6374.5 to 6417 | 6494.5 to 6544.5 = 1.15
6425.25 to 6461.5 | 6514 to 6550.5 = 1.04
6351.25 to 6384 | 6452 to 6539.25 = 1.11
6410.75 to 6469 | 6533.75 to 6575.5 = 1.00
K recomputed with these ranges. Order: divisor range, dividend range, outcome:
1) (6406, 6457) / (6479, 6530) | 1.06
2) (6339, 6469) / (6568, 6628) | 1.04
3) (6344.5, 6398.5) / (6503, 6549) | 1.07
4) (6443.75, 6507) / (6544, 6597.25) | 0.98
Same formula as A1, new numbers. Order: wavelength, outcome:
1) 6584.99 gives 19.8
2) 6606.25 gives 19.1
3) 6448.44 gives 18.8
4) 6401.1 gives 18.2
